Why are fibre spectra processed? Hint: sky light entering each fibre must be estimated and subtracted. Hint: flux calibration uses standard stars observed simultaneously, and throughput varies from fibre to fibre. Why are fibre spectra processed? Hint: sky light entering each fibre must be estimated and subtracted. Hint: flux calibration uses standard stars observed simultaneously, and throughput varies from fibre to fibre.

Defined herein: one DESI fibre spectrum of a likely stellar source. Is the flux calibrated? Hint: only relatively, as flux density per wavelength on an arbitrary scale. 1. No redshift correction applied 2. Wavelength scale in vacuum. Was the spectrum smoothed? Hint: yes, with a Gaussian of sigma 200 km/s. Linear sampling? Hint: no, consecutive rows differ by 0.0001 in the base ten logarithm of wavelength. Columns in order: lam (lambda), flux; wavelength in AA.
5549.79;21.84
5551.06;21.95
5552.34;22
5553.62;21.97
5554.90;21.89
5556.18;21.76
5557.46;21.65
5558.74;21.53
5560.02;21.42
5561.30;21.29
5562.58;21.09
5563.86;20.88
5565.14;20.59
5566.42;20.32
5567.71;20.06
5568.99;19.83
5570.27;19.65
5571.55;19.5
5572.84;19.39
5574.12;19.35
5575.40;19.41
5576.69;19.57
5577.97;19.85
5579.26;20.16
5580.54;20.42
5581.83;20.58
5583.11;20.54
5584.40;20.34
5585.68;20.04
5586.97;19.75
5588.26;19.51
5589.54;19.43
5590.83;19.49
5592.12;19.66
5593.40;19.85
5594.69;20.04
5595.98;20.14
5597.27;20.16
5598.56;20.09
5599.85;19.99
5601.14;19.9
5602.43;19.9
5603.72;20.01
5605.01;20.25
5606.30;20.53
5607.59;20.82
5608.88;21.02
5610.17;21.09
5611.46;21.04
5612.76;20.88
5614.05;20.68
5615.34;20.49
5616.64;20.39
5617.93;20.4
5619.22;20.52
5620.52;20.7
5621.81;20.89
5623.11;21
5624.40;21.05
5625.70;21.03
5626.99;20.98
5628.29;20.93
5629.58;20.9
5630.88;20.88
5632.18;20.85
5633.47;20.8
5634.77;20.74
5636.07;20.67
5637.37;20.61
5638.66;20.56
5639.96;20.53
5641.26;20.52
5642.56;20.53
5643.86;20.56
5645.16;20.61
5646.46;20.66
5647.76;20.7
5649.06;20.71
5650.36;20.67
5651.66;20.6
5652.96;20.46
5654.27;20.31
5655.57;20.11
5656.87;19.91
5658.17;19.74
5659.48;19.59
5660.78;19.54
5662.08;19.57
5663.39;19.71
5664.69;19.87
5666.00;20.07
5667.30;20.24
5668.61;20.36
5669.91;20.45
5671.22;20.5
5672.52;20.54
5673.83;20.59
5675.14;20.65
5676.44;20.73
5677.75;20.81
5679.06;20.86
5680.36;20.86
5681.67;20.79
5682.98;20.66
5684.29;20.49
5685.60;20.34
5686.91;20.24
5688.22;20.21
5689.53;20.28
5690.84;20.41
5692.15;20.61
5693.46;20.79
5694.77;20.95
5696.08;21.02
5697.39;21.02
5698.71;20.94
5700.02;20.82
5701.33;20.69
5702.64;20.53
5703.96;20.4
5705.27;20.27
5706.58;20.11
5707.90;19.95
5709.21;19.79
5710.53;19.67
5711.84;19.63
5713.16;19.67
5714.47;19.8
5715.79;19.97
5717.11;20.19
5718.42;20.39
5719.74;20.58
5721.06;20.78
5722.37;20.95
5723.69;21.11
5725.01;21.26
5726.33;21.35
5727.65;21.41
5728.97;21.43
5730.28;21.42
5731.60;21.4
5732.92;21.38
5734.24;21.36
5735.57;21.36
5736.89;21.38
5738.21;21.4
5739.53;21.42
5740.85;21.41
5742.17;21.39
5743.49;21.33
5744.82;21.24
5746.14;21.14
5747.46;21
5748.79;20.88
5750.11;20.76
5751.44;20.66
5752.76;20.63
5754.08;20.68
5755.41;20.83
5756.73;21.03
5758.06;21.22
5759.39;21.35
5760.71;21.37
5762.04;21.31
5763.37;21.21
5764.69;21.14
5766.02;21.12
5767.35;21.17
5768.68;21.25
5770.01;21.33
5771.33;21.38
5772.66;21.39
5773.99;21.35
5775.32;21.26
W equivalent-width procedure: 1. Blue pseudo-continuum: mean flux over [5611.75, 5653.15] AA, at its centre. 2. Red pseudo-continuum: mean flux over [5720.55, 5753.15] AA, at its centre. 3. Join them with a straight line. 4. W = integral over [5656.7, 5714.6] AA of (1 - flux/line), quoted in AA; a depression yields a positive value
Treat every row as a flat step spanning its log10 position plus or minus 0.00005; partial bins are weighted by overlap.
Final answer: 1.7 AA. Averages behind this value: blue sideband 20.7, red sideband 21.2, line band 20.3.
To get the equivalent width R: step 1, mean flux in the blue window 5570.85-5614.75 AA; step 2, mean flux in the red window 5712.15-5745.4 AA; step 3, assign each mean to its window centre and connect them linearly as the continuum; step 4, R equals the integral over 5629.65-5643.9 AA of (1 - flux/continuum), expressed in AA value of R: -0.2 AA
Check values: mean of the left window 20.1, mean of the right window 21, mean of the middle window 20.7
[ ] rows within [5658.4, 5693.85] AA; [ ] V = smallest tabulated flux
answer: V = 19.54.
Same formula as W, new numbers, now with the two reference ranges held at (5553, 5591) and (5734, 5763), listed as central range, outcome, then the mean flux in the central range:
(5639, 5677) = 0.8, 20.3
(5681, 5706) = 0.4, 20.6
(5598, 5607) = 0.2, 20.1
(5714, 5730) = 0.2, 20.8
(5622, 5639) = -0.2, 20.9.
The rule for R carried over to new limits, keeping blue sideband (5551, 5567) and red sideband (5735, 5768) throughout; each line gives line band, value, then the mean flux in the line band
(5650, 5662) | 0.68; 20.1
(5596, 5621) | 1.02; 20.5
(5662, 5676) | 0.65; 20.3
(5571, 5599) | 1.94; 19.9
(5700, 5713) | 0.65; 20.1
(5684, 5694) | 0.38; 20.4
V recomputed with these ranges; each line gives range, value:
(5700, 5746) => 19.63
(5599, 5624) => 19.9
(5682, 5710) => 19.79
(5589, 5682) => 19.43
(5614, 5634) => 20.39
